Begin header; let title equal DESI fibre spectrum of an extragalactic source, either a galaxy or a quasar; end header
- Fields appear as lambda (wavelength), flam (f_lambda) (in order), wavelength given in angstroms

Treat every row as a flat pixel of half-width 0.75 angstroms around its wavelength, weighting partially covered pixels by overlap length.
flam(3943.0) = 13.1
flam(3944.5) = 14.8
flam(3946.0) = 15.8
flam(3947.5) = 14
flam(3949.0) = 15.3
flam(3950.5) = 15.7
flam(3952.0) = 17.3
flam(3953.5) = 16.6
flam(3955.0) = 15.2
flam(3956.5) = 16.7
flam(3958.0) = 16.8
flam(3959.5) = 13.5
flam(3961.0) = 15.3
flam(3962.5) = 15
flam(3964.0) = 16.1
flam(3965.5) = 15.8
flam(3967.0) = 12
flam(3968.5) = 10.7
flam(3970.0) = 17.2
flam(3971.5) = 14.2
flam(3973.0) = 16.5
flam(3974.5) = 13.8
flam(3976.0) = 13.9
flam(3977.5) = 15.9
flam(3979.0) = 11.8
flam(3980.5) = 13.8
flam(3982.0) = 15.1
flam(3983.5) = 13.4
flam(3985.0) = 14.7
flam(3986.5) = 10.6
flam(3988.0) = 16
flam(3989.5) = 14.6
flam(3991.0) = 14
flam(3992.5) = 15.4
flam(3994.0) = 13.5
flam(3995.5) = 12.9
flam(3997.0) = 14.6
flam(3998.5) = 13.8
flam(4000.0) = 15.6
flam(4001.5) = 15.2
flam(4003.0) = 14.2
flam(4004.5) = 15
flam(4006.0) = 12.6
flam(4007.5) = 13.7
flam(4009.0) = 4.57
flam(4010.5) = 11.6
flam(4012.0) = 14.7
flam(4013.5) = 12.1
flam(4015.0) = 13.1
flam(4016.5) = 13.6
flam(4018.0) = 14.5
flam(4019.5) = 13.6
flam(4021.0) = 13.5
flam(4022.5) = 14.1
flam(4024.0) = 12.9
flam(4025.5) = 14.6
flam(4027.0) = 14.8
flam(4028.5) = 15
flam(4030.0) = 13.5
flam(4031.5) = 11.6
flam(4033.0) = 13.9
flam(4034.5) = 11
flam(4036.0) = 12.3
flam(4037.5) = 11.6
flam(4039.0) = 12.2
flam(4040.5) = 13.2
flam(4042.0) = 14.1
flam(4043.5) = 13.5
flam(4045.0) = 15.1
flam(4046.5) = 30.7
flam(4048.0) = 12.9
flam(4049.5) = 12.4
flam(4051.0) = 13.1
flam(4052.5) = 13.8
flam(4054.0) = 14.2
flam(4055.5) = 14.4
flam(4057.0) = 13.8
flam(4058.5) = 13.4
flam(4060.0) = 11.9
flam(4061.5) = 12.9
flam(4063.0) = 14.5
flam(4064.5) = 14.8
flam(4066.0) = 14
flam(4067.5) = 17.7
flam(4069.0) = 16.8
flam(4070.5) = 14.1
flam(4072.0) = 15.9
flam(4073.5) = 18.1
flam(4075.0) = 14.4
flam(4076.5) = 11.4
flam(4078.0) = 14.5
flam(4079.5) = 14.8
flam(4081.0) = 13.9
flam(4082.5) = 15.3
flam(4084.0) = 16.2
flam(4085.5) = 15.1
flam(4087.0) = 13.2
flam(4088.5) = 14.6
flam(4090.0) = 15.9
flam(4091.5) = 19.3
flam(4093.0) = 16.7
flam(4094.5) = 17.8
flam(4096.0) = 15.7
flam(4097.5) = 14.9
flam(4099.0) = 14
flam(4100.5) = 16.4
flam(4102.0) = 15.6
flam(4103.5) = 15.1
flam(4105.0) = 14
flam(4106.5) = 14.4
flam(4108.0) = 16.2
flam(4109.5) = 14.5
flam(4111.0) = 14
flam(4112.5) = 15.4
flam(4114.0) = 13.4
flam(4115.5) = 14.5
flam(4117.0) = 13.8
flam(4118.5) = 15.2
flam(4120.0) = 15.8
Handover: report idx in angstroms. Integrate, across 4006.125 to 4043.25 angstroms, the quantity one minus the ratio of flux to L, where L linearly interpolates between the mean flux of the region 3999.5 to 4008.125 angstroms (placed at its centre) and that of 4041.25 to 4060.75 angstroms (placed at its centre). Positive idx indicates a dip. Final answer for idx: 4.3 angstroms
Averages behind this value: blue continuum 14.4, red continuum 14.9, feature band 12.9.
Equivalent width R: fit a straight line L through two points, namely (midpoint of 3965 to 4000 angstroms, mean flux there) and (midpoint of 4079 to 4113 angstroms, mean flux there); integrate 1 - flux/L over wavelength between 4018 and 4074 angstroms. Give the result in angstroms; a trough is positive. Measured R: 1.9 angstroms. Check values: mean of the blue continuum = 14.1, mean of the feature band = 14.3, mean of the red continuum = 15.4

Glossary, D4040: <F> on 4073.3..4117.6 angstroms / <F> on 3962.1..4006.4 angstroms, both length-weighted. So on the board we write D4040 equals 1.06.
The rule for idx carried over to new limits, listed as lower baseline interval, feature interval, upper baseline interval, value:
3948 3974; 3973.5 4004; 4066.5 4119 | 2.2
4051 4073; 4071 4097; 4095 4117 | -1.4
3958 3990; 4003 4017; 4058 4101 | 2.1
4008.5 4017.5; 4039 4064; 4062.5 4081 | -1.1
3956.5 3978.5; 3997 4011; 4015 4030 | 1.2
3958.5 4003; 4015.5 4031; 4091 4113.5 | 0.8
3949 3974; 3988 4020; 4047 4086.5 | 3.1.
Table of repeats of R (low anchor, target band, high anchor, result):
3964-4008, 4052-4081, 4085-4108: 1.3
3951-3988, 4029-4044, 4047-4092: 2.0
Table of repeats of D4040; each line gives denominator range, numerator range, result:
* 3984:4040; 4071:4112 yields 1.14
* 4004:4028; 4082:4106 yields 1.19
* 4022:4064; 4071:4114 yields 1.09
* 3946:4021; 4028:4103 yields 1.04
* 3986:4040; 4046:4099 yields 1.13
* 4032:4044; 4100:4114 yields 1.18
